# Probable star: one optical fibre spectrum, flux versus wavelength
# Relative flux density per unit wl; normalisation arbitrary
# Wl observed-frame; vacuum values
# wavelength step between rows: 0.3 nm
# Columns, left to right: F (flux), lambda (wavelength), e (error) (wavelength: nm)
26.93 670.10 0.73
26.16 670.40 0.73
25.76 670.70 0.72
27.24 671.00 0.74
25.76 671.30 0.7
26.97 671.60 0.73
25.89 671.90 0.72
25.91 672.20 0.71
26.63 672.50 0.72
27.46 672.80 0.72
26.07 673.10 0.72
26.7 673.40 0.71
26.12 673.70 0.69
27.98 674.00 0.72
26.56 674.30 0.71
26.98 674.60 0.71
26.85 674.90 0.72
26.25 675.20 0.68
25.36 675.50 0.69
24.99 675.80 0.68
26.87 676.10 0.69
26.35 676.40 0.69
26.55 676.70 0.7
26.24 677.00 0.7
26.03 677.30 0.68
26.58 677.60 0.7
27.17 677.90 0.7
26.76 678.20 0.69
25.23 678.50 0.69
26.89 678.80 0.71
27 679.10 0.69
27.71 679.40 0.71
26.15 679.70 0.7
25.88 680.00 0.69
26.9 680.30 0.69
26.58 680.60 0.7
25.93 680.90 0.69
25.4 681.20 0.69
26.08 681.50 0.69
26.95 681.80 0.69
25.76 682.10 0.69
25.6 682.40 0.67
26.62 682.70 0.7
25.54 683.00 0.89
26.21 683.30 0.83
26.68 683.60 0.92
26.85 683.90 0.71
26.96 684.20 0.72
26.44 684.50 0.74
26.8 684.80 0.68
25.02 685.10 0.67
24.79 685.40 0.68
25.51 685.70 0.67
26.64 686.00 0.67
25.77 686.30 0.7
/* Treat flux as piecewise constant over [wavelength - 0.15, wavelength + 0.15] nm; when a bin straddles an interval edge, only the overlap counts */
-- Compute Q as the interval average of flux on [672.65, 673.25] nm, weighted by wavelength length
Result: 26.8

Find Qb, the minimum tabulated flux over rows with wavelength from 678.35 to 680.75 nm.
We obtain 25.23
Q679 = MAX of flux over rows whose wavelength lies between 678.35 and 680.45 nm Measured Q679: 27.71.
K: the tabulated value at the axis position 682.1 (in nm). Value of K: 25.76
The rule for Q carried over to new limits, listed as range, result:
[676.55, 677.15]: 26.4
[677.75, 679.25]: 26.6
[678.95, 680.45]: 26.7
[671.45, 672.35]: 26.3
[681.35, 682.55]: 26.1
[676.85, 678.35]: 26.6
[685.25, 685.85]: 25.1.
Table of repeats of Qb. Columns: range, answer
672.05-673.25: 25.91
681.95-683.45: 25.54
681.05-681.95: 25.4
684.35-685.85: 24.79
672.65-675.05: 26.07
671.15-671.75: 25.76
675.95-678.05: 26.03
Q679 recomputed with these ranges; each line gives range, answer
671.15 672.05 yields 26.97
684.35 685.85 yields 26.8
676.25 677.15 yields 26.55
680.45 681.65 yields 26.58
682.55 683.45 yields 26.62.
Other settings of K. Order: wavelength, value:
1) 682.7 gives 26.62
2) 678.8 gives 26.89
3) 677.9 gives 27.17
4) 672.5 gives 26.63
